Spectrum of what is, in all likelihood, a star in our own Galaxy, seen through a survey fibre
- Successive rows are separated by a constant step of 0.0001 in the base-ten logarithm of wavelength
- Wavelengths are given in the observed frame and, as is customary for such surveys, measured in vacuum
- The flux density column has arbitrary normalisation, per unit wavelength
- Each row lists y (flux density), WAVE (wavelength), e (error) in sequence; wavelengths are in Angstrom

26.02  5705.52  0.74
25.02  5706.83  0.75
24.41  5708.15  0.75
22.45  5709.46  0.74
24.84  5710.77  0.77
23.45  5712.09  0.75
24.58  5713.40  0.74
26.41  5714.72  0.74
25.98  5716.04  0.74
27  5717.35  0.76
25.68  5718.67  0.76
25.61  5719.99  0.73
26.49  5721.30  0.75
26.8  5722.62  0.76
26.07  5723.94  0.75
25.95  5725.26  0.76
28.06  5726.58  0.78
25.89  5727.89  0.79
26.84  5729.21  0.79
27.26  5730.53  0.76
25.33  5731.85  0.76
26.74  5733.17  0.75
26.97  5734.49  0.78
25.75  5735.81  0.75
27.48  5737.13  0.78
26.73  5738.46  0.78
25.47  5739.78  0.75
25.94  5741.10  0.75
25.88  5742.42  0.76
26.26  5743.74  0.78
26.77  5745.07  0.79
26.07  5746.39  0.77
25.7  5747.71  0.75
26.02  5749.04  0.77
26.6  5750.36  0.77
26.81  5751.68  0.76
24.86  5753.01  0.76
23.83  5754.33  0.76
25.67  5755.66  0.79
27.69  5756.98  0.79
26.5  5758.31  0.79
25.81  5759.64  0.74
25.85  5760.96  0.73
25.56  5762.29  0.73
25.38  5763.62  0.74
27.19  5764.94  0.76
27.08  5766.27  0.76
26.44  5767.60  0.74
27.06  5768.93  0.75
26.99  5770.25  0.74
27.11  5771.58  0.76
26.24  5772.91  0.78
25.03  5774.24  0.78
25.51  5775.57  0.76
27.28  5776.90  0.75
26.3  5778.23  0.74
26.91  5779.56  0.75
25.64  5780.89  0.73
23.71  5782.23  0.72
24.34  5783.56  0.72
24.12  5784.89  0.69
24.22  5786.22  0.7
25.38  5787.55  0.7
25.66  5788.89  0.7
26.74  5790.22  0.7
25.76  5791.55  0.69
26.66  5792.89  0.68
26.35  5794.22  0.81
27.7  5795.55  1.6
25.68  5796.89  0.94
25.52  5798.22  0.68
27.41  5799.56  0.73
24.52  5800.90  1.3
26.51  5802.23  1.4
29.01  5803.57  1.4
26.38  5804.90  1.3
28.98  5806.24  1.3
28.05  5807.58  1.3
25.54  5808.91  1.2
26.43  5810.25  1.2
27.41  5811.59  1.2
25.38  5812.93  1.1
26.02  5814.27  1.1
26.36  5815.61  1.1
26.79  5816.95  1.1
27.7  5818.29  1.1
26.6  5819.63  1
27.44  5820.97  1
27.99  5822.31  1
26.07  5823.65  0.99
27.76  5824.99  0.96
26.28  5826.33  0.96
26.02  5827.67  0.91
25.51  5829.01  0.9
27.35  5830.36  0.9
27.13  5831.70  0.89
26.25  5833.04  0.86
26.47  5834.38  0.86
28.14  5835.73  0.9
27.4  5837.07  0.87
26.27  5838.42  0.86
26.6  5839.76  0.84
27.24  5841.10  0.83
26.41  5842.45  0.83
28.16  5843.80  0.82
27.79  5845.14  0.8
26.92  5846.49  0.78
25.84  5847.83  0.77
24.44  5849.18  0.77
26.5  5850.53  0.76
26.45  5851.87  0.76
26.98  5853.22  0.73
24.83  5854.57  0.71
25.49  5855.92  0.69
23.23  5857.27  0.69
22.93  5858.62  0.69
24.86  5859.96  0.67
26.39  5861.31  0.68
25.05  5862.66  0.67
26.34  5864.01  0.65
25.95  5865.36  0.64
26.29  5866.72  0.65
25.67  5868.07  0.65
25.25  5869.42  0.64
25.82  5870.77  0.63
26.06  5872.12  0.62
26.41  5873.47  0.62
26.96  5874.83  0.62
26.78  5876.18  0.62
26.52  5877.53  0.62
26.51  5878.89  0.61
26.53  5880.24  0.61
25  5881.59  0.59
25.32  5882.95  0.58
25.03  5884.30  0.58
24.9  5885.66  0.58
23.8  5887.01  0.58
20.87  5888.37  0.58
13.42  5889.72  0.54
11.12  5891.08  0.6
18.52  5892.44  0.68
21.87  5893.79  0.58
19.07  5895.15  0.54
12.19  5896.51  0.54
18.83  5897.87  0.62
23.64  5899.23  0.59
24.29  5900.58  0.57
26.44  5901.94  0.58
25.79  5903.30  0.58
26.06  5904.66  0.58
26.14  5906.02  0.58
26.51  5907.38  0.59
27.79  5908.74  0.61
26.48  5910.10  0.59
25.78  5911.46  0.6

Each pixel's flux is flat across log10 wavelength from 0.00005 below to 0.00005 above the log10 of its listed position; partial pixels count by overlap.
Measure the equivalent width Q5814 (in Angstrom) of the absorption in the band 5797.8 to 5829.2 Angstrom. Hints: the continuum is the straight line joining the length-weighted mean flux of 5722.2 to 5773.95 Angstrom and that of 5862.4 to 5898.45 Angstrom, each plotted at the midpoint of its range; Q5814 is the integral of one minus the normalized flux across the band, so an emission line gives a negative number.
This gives -2.5 Angstrom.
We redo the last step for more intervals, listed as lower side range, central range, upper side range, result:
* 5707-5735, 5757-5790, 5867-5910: -1.1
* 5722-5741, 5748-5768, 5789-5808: 0.4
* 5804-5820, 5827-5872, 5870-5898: -2.8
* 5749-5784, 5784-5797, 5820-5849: 0.3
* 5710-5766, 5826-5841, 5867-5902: -1.7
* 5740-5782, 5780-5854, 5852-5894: -3.7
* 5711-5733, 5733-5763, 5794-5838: 0.2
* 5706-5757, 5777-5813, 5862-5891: -1.2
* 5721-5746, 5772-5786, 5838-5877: 0.4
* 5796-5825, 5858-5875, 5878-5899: -2.3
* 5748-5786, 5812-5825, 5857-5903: -1.0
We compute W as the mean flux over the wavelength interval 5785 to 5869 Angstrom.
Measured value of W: 26.4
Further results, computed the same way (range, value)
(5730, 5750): 26.3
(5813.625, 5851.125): 26.8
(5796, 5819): 26.7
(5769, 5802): 25.9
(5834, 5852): 26.8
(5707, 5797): 26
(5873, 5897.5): 22.2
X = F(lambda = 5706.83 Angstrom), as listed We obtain 25.02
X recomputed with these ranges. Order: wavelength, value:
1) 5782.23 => 23.71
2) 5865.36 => 25.95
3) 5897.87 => 18.83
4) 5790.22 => 26.74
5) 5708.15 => 24.41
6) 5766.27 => 27.08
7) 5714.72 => 26.41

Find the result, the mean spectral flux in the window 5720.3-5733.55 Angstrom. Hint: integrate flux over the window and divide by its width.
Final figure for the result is 26.5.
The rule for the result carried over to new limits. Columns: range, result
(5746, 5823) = 26.3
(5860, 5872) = 25.8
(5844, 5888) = 25.7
